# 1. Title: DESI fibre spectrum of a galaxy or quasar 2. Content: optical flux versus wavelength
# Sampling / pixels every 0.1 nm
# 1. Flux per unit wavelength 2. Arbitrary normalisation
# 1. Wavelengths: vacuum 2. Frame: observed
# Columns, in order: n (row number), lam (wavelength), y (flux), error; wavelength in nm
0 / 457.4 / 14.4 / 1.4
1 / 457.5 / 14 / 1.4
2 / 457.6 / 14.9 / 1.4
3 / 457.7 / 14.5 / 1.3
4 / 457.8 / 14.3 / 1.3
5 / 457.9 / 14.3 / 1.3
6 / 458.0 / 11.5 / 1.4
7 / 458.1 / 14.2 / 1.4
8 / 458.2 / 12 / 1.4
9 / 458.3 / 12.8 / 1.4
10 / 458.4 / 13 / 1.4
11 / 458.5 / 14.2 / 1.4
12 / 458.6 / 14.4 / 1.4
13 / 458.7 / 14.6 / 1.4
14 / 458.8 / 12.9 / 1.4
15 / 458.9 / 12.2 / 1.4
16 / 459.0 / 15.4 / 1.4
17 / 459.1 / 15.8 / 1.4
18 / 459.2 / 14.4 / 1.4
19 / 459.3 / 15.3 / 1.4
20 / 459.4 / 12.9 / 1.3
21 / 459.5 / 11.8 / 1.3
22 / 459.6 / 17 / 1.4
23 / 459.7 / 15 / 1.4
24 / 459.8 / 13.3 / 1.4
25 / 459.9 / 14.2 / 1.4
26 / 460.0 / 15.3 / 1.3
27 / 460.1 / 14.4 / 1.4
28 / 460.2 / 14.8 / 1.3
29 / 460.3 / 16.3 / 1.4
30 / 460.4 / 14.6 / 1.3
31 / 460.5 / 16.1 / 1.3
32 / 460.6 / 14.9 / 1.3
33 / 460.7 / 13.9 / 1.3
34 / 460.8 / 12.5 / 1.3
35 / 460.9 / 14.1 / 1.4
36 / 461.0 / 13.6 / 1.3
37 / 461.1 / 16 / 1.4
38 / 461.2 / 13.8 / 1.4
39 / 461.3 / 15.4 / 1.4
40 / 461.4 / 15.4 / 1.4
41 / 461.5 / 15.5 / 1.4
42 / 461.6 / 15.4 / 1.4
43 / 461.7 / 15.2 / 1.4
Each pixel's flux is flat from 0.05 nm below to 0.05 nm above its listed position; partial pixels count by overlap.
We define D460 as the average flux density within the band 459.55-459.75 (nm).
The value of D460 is 16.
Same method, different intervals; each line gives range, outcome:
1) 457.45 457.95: 14.4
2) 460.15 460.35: 15.6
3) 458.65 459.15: 14.2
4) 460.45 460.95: 14.3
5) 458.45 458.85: 14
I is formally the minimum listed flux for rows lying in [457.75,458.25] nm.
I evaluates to 11.5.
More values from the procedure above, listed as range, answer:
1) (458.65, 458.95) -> 12.2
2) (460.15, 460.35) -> 14.8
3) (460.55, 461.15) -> 12.5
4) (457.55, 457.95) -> 14.3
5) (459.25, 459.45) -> 12.9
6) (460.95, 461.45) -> 13.6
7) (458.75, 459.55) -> 11.8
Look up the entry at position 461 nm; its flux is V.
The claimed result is 13.6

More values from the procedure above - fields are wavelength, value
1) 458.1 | 14.2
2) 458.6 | 14.4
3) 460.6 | 14.9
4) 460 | 15.3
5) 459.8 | 13.3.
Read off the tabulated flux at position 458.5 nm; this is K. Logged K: 14.2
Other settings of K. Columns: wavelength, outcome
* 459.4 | 12.9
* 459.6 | 17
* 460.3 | 16.3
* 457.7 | 14.5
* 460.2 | 14.8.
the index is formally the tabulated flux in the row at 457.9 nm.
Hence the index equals 14.3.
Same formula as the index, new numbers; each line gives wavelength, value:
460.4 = 14.6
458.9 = 12.2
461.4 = 15.4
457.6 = 14.9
